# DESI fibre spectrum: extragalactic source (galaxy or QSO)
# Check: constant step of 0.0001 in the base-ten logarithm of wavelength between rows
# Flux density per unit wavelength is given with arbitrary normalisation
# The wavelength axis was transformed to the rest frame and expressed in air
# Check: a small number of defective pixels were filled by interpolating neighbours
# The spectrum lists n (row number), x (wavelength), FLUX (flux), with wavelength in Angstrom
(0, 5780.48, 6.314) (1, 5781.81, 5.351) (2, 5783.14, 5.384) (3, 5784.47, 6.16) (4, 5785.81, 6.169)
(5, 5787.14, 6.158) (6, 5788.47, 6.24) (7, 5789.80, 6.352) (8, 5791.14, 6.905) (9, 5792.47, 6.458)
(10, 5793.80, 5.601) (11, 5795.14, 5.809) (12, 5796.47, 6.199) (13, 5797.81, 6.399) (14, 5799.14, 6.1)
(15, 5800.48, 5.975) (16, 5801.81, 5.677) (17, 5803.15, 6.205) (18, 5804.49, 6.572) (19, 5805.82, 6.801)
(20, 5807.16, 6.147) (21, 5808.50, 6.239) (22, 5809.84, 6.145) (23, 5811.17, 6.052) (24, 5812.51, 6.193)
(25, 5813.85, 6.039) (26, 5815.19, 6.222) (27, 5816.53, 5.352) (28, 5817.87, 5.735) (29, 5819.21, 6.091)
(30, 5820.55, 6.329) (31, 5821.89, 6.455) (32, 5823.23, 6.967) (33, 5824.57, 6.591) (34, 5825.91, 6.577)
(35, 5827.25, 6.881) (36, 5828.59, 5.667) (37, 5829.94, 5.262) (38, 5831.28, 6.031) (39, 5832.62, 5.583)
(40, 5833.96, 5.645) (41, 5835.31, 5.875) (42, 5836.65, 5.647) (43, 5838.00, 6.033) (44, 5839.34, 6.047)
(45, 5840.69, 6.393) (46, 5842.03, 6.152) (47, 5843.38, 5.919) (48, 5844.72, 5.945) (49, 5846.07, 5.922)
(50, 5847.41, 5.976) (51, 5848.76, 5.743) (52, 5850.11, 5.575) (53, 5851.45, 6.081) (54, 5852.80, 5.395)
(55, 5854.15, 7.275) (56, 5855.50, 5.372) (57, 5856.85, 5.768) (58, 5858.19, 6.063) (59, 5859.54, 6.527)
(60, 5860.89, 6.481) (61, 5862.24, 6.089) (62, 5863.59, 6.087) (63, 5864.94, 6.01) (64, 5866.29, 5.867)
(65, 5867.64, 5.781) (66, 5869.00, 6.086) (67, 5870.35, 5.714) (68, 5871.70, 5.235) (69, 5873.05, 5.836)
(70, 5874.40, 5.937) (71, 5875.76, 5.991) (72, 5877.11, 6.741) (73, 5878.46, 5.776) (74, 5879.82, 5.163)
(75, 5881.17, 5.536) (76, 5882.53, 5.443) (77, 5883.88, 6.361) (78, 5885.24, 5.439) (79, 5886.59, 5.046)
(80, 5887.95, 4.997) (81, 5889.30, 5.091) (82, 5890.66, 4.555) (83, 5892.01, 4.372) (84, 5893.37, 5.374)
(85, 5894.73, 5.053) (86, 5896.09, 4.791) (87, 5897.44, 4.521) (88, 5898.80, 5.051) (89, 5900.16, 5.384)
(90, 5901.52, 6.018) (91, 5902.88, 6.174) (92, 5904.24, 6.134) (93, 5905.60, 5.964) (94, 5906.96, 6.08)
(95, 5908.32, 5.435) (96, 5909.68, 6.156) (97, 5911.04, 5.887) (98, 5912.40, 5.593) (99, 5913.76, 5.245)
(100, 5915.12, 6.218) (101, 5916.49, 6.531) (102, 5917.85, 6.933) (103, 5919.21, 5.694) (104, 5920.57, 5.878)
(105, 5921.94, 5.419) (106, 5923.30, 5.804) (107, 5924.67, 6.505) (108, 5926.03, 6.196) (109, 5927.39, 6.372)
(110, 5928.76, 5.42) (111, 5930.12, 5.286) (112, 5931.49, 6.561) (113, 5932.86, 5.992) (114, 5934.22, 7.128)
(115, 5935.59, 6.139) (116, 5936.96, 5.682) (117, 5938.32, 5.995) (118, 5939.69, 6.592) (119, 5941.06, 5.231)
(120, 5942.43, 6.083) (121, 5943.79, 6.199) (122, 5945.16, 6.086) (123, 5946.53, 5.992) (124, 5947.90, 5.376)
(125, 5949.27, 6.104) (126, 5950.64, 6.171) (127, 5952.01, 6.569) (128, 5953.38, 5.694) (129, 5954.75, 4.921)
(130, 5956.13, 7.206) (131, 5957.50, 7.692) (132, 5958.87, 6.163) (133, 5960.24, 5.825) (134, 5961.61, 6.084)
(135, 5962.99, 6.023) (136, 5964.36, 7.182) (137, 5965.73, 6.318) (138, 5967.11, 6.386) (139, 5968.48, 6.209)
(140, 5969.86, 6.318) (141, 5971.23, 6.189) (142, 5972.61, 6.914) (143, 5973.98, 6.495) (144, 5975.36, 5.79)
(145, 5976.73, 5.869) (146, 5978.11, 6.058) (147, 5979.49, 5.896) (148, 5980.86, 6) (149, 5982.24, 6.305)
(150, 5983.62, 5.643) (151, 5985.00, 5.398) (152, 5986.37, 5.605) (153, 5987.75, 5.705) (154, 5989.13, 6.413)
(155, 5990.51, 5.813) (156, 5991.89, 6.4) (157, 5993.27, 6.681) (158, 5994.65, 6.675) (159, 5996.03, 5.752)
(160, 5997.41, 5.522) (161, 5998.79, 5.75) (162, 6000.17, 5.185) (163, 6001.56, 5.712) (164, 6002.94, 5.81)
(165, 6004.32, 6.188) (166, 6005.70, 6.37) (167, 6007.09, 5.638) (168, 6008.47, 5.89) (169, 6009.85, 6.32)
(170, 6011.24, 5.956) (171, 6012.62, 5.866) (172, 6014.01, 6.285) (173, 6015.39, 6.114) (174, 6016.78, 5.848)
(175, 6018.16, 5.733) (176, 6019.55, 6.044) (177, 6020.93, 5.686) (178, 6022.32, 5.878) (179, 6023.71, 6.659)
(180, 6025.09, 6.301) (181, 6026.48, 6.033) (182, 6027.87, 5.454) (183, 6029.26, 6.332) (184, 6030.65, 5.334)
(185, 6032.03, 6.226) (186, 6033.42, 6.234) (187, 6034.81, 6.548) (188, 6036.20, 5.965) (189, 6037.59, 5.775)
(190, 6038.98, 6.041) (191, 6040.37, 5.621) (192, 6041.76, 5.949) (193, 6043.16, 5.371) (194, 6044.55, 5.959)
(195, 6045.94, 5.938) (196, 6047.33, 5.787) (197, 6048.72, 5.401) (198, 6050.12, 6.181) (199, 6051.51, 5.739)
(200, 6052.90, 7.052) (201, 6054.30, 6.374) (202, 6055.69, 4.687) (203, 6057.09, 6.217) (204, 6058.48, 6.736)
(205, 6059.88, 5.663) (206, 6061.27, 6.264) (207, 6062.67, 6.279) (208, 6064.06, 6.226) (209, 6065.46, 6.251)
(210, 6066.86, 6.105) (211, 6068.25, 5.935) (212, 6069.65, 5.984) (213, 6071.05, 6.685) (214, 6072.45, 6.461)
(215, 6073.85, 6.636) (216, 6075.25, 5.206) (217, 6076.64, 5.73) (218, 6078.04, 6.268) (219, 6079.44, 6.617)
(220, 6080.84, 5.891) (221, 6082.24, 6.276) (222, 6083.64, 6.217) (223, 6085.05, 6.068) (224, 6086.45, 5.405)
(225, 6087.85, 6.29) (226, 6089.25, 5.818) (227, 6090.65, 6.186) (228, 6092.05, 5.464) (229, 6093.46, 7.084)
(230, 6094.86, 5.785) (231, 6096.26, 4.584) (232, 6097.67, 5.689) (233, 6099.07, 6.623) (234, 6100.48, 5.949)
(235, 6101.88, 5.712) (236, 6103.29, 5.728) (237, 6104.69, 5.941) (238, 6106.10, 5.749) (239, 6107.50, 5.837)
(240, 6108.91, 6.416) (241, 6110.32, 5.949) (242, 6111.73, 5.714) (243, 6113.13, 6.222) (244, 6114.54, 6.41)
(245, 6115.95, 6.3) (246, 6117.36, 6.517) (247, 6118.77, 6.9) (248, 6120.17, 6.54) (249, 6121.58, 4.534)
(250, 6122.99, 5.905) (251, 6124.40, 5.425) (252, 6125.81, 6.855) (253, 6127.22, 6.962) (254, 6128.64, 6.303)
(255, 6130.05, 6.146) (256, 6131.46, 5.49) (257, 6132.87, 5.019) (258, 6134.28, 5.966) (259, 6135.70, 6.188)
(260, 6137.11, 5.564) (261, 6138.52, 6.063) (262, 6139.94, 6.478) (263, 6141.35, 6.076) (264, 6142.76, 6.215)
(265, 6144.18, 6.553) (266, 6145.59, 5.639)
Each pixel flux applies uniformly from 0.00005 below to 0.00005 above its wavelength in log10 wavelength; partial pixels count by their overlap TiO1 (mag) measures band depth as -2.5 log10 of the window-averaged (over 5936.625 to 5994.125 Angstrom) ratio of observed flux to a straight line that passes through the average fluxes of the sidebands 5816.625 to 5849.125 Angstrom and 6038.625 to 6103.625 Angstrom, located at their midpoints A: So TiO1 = -0.02 mag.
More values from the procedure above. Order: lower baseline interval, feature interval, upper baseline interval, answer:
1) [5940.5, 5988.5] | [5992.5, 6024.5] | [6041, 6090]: 0.02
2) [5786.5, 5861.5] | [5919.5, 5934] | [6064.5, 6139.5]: 0.02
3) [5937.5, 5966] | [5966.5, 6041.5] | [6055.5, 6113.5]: 0.02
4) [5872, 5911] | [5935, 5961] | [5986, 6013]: -0.06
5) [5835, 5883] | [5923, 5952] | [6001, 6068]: -0.02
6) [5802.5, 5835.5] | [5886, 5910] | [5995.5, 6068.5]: 0.14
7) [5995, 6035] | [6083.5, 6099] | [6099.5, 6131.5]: 0.03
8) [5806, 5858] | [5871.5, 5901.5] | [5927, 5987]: 0.13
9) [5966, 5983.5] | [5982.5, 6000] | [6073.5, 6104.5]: 0.04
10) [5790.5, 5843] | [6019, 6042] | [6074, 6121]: 0.01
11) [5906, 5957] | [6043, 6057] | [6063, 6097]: 0.03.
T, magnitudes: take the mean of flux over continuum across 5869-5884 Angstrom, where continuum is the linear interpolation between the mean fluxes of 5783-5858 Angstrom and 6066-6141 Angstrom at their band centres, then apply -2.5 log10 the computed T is 0.05 mag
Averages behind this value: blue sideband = 6.08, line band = 5.79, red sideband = 6.03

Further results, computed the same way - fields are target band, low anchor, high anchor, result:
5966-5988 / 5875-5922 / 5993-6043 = -0.04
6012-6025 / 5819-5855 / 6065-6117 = 0.00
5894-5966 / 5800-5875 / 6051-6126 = 0.01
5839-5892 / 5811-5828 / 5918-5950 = 0.06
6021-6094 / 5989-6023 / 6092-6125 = -0.01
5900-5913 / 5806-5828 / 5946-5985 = 0.06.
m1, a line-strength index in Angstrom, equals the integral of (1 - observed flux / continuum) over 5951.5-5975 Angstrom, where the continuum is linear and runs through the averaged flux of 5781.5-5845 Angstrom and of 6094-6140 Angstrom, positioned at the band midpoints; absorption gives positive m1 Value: -1.2 Angstrom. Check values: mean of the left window 6.1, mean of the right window 5.98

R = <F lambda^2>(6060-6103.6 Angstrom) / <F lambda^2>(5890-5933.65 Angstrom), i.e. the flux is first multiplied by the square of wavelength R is 1.12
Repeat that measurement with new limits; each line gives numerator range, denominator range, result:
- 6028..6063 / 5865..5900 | 1.16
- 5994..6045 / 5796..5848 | 1.04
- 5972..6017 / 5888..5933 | 1.09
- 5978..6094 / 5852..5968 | 1.06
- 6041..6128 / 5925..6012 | 1.03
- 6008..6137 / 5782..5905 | 1.10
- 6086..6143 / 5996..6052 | 1.05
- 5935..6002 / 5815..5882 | 1.06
